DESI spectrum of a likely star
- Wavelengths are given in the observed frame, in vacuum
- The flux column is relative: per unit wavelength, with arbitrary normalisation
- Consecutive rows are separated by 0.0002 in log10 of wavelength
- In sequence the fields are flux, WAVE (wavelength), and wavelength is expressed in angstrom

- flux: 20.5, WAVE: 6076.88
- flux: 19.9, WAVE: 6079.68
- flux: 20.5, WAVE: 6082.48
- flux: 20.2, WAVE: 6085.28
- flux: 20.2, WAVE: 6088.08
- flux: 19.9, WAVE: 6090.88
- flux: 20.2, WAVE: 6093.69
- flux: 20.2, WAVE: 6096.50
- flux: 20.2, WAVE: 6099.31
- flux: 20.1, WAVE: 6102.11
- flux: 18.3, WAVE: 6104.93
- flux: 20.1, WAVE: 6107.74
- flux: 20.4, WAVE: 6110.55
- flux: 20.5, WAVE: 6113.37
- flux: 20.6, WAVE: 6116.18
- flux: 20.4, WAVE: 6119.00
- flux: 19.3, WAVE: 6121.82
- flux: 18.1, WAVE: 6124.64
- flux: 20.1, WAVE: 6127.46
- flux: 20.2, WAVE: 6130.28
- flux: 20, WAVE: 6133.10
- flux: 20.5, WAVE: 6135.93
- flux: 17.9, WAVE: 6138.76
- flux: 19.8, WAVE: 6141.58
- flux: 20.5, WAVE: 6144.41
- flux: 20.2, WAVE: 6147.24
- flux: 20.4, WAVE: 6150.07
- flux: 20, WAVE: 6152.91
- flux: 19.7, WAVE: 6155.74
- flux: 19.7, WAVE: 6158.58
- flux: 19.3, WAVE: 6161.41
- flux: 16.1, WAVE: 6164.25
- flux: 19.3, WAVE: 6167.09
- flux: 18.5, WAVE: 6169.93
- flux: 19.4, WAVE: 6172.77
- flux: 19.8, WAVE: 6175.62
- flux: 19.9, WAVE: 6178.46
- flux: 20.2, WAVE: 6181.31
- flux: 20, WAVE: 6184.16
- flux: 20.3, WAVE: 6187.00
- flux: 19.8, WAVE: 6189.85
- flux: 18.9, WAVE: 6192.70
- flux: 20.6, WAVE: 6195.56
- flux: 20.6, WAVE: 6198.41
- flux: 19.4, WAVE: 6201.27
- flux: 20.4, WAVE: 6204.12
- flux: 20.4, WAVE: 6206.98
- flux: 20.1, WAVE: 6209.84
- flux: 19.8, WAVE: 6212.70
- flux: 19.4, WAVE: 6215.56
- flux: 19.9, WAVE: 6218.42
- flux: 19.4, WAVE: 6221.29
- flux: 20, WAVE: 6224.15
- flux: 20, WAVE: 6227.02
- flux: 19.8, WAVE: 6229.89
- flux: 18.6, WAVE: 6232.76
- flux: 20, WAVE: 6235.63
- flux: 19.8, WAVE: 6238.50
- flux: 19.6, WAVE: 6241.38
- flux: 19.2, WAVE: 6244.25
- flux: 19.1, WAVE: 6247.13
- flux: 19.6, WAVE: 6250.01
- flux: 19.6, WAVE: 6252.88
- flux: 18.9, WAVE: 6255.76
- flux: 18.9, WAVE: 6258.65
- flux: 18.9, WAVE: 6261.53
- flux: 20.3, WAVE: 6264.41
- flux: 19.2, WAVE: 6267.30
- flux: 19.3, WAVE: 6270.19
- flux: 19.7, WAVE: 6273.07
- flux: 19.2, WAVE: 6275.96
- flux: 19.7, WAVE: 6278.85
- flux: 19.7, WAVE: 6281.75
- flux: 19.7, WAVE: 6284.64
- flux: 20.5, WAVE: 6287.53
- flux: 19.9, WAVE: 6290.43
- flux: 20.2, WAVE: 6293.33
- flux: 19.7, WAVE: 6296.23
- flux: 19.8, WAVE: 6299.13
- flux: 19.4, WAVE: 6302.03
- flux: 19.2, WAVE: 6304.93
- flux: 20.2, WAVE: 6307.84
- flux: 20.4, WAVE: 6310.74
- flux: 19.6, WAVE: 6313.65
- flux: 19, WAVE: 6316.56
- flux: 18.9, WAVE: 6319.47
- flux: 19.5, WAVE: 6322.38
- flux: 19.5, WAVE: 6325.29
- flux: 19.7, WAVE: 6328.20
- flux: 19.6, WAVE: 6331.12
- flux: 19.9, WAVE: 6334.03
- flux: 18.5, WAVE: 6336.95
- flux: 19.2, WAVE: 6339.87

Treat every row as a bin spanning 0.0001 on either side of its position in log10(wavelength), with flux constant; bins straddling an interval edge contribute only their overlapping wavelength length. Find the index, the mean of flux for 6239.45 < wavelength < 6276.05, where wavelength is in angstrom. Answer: 19.4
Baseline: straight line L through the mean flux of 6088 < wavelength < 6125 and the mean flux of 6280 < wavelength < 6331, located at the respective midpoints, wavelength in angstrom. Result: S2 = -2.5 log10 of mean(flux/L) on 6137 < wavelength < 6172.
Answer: 0.03 mag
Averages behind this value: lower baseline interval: 19.9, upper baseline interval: 19.7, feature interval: 19.3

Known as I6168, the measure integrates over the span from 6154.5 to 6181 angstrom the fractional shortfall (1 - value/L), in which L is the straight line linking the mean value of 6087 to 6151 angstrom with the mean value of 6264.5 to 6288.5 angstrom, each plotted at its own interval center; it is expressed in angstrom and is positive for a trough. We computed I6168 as 0.9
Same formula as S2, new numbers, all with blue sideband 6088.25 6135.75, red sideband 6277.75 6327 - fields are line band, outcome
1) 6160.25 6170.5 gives 0.092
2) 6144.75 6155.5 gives -0.015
